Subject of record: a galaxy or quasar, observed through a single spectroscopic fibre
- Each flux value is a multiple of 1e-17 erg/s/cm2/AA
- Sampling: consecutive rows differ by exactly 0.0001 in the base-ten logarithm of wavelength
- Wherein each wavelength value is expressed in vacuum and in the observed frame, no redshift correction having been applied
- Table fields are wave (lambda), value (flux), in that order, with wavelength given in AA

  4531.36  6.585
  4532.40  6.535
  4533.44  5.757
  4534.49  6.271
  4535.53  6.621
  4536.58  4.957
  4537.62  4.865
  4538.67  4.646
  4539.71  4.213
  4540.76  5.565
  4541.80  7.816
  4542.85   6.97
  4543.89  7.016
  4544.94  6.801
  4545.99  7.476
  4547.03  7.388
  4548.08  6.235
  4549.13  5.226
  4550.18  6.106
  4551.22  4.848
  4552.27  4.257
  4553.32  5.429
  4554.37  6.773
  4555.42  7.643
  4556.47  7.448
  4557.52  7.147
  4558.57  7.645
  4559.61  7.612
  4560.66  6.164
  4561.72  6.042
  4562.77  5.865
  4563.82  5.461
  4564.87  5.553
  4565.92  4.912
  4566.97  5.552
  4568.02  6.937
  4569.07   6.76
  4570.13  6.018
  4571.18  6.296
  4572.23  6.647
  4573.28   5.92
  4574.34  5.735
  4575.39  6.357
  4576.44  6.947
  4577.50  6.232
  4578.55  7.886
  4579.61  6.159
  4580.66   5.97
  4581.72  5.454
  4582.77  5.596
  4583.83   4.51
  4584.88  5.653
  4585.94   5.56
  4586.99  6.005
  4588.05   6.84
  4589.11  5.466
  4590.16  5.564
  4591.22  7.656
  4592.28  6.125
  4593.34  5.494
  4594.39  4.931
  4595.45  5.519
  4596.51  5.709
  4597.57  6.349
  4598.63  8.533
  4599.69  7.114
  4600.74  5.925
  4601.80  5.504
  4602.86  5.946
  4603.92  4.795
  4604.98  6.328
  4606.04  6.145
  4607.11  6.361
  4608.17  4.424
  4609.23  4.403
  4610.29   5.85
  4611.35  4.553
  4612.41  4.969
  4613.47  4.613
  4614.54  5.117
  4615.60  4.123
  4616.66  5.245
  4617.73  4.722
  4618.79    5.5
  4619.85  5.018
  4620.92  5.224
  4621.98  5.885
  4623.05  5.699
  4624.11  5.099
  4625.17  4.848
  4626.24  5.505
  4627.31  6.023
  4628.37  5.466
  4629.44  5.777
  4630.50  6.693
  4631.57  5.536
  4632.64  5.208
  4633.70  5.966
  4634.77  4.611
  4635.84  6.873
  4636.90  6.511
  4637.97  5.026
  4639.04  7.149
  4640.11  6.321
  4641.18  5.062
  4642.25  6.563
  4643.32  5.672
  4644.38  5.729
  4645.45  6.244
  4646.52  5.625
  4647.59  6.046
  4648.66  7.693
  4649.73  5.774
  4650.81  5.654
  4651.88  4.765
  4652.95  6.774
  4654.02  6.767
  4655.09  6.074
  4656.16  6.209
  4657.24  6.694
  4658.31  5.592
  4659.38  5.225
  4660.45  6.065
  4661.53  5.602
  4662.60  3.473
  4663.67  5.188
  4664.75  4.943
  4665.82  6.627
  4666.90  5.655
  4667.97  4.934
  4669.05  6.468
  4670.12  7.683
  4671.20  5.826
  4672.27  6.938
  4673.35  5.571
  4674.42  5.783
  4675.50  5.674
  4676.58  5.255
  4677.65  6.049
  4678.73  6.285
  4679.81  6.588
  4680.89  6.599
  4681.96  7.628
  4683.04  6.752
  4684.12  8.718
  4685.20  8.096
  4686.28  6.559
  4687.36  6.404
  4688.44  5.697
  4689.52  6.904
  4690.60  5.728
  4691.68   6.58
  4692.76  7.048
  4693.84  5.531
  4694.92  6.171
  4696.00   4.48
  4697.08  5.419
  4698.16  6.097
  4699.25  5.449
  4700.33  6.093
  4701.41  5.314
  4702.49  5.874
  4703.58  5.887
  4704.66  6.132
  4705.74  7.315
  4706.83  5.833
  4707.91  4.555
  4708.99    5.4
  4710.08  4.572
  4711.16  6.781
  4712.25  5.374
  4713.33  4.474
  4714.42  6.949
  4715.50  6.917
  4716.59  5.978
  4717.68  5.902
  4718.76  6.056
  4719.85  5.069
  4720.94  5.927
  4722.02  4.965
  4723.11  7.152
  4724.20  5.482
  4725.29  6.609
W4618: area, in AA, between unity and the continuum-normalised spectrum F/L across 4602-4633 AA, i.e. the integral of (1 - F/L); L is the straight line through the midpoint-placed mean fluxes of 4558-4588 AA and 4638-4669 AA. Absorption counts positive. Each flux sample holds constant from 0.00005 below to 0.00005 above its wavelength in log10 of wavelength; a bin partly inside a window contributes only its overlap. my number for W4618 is 3.3 AA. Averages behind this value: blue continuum 6.14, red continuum 5.86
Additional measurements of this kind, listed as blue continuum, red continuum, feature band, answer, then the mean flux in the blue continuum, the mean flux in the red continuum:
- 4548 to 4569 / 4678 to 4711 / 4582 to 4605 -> 0.8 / 6.16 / 6.19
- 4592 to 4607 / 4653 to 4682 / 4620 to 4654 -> 0.9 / 6.04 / 5.96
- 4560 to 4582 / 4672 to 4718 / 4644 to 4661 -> 0.2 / 6.15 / 6.12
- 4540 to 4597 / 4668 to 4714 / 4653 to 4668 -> 1.1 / 6.19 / 6.12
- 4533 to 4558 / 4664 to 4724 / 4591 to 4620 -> 2.5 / 6.14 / 6.08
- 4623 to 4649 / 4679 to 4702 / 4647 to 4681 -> 1.0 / 5.87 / 6.37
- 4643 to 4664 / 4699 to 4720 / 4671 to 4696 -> -2.5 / 5.85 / 5.82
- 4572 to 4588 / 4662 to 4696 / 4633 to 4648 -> 0.5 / 6.05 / 6.21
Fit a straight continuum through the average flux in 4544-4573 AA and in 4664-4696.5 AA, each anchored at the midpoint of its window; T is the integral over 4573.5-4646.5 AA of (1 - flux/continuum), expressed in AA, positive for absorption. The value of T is 6.36 AA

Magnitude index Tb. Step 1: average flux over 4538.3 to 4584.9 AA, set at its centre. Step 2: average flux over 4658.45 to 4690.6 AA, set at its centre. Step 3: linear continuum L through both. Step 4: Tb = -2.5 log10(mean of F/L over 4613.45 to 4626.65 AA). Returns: 0.20 mag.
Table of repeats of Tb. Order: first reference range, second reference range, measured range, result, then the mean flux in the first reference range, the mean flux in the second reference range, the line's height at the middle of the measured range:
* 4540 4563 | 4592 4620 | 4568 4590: -0.02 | 6.51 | 5.53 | 6.01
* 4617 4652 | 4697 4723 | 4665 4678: -0.05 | 5.75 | 5.79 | 5.77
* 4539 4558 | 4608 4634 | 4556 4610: -0.05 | 6.33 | 5.27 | 5.83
